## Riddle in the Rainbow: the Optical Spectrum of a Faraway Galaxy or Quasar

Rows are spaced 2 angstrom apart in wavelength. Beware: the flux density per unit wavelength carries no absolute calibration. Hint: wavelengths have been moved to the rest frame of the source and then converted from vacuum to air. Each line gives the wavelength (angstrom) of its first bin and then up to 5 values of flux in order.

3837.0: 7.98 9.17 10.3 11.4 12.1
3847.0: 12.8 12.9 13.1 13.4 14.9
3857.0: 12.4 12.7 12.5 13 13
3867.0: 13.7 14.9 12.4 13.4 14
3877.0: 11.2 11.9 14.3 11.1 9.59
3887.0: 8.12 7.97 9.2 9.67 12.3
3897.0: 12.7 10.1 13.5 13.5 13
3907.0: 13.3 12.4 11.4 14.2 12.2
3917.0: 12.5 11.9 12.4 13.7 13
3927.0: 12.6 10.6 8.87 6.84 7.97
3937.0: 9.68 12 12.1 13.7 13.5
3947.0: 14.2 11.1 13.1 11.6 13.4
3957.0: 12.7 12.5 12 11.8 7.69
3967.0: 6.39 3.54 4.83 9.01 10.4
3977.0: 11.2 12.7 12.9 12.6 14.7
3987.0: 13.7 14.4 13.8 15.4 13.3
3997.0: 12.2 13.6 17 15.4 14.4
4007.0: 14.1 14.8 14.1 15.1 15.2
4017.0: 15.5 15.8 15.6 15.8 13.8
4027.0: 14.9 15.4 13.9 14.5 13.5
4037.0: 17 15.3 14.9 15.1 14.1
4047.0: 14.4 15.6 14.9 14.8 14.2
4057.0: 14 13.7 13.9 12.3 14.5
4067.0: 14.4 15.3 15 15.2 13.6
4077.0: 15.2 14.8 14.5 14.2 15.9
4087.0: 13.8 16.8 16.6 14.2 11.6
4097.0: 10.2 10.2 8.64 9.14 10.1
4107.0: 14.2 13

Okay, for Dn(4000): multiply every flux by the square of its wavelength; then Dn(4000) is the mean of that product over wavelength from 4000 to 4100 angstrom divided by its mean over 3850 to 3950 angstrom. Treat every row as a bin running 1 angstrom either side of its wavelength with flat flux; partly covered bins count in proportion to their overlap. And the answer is 1.31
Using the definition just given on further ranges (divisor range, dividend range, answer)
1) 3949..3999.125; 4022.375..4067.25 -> 1.31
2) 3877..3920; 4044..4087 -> 1.35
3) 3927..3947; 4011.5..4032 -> 1.45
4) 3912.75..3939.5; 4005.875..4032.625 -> 1.39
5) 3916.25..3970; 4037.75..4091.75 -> 1.40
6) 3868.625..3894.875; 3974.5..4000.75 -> 1.24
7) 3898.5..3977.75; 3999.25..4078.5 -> 1.38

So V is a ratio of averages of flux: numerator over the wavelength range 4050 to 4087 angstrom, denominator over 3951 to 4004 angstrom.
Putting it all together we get 1.2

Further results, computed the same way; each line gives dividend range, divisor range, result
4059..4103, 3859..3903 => 1.16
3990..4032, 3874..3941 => 1.28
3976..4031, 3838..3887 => 1.15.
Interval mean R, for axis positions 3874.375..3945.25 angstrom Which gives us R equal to 11.6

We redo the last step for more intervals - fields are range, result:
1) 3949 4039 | 13.1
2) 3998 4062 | 14.8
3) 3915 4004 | 11.8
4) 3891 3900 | 11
